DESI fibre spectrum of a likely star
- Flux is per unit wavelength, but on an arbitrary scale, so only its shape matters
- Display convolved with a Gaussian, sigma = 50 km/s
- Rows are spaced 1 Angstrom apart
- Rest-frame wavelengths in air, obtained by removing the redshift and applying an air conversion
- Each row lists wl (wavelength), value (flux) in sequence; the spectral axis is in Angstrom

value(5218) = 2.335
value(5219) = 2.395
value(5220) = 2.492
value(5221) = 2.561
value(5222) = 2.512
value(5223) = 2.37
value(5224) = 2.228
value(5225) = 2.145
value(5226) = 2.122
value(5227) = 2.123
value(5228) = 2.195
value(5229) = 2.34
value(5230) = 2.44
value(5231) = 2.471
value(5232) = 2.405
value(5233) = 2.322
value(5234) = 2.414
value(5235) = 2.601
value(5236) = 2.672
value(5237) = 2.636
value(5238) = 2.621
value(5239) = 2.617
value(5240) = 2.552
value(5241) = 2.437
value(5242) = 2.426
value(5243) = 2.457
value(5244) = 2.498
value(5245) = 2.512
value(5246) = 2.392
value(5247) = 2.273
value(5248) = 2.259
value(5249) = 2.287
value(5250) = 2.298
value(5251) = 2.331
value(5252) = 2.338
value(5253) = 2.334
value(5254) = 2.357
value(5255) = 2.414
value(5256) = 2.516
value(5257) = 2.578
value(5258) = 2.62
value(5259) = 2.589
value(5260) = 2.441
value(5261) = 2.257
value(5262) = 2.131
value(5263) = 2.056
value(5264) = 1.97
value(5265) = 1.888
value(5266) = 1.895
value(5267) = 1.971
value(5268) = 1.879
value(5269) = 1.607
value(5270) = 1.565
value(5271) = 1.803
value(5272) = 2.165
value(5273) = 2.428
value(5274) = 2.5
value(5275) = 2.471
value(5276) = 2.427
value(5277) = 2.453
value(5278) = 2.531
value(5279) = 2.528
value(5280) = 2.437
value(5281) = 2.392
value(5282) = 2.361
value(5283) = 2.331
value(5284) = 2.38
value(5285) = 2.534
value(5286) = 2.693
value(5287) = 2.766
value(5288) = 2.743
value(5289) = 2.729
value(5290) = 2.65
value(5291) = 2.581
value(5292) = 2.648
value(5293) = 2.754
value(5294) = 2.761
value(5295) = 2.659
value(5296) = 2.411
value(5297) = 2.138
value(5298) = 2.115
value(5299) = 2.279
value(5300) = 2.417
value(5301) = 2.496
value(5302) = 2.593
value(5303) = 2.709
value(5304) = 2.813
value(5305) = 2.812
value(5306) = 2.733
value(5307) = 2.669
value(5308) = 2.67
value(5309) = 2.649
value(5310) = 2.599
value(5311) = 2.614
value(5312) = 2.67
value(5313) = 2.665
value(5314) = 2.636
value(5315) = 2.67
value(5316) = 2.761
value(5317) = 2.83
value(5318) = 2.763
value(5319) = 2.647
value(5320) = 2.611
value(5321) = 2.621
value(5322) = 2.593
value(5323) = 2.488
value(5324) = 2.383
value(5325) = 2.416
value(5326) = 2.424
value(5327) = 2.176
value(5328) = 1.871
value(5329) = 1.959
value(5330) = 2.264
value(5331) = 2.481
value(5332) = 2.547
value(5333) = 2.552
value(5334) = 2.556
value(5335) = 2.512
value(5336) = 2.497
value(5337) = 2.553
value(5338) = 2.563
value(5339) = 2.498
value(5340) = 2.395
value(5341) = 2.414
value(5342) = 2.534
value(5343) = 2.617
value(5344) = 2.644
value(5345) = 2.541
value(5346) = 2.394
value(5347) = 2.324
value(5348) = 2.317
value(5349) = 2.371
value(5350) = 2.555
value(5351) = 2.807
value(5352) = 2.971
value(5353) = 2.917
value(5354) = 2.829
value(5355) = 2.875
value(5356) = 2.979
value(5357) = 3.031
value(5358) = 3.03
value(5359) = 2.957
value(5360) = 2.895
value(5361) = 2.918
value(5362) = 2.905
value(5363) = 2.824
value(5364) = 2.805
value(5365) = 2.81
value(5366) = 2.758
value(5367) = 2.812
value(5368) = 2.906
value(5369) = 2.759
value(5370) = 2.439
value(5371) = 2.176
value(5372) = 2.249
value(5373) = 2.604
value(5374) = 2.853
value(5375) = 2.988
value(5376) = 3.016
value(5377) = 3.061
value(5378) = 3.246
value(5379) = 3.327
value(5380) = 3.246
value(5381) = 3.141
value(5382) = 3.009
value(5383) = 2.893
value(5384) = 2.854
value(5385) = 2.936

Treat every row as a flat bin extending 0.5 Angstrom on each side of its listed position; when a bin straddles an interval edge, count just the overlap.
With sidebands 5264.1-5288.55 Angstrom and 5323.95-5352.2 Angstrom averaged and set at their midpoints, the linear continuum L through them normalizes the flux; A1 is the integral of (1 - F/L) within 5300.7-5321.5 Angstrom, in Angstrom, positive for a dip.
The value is -2.7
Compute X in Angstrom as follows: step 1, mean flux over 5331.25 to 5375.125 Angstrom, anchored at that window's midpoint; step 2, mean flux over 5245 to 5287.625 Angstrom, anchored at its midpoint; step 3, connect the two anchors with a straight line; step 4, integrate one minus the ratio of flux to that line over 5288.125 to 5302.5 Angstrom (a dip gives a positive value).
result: -0.6 Angstrom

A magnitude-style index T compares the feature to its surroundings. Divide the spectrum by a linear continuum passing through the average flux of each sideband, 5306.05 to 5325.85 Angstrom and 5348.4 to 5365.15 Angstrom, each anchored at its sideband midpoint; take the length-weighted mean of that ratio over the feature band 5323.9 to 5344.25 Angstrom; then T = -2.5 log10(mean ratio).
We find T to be 0.13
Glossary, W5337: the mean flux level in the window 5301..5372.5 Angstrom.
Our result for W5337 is 2.62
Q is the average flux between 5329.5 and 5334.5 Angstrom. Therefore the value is 2.48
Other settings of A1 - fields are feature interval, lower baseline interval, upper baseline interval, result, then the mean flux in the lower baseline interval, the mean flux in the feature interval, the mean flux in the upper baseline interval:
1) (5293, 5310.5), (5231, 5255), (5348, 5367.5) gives 0.49 Angstrom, 2.44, 2.57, 2.83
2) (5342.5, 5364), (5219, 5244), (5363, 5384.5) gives 0.34 Angstrom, 2.42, 2.75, 2.85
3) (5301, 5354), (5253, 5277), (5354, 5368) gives 1.76 Angstrom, 2.21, 2.56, 2.89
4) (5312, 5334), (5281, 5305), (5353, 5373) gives 1.25 Angstrom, 2.55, 2.5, 2.79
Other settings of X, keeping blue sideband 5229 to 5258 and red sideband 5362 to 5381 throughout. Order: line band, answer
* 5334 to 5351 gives 1.6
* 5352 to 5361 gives -0.5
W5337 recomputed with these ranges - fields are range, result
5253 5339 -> 2.45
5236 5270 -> 2.31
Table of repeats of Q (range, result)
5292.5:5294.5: 2.76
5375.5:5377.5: 3.04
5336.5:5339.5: 2.54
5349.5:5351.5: 2.68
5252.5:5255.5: 2.37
